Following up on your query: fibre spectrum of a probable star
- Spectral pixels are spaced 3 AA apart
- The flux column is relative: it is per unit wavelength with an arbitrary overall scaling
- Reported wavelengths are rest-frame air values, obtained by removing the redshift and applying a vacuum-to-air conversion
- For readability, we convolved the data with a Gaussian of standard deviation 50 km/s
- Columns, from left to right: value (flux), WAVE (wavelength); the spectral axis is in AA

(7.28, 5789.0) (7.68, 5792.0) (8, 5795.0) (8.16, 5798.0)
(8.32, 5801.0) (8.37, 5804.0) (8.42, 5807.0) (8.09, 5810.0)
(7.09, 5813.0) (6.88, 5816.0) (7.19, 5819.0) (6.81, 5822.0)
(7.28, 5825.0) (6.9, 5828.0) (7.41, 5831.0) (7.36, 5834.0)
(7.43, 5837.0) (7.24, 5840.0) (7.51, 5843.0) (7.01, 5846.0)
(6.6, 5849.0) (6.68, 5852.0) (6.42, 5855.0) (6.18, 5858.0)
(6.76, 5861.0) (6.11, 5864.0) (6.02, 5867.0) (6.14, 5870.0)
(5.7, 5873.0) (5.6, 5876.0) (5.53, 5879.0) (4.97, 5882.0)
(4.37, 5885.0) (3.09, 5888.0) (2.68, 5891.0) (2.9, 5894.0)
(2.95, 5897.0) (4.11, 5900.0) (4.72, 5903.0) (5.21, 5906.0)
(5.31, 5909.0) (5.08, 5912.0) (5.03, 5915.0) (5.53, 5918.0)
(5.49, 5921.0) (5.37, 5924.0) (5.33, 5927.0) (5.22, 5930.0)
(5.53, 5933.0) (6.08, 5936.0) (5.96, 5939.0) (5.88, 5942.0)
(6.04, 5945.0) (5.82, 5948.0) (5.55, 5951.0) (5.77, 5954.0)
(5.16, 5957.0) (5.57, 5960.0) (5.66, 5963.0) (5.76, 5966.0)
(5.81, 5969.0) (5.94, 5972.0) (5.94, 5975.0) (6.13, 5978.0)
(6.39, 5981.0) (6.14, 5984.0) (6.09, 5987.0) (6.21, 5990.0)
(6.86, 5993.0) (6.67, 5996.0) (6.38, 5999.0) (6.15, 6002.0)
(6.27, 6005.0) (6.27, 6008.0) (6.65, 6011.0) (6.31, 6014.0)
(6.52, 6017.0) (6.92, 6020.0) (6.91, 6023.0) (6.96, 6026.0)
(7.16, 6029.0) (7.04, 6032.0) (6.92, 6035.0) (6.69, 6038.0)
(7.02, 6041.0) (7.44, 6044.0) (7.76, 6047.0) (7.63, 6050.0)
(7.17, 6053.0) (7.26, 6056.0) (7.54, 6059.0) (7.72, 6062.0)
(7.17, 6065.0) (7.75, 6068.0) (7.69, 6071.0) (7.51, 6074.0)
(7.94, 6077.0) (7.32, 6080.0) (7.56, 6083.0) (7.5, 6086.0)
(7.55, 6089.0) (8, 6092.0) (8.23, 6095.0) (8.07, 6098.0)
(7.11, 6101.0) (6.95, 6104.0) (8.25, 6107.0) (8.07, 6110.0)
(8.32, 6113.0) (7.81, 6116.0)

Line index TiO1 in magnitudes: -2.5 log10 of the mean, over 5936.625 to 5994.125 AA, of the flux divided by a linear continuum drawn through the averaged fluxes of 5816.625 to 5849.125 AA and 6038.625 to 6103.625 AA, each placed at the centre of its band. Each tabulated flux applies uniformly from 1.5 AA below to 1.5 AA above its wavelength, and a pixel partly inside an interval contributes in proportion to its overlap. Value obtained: 0.24 mag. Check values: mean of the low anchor 7.17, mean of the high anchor 7.55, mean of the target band 5.93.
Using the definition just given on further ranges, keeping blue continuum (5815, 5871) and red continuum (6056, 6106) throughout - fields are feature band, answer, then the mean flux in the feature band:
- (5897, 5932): 0.37 mag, 5.04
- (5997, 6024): 0.14 mag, 6.48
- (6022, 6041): 0.07 mag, 6.95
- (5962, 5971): 0.25 mag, 5.76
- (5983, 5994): 0.16 mag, 6.31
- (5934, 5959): 0.24 mag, 5.77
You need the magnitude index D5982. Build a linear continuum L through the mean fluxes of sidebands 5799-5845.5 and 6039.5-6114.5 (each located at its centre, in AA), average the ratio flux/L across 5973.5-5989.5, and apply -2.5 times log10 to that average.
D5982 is 0.23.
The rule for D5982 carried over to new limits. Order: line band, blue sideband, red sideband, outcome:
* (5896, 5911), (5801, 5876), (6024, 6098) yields 0.49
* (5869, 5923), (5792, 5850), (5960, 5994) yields 0.40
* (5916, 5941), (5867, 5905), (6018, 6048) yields -0.07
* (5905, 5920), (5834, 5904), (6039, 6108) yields 0.14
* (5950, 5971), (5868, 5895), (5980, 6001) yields 0.05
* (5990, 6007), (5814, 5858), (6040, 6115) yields 0.16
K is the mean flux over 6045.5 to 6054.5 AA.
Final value 7.52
